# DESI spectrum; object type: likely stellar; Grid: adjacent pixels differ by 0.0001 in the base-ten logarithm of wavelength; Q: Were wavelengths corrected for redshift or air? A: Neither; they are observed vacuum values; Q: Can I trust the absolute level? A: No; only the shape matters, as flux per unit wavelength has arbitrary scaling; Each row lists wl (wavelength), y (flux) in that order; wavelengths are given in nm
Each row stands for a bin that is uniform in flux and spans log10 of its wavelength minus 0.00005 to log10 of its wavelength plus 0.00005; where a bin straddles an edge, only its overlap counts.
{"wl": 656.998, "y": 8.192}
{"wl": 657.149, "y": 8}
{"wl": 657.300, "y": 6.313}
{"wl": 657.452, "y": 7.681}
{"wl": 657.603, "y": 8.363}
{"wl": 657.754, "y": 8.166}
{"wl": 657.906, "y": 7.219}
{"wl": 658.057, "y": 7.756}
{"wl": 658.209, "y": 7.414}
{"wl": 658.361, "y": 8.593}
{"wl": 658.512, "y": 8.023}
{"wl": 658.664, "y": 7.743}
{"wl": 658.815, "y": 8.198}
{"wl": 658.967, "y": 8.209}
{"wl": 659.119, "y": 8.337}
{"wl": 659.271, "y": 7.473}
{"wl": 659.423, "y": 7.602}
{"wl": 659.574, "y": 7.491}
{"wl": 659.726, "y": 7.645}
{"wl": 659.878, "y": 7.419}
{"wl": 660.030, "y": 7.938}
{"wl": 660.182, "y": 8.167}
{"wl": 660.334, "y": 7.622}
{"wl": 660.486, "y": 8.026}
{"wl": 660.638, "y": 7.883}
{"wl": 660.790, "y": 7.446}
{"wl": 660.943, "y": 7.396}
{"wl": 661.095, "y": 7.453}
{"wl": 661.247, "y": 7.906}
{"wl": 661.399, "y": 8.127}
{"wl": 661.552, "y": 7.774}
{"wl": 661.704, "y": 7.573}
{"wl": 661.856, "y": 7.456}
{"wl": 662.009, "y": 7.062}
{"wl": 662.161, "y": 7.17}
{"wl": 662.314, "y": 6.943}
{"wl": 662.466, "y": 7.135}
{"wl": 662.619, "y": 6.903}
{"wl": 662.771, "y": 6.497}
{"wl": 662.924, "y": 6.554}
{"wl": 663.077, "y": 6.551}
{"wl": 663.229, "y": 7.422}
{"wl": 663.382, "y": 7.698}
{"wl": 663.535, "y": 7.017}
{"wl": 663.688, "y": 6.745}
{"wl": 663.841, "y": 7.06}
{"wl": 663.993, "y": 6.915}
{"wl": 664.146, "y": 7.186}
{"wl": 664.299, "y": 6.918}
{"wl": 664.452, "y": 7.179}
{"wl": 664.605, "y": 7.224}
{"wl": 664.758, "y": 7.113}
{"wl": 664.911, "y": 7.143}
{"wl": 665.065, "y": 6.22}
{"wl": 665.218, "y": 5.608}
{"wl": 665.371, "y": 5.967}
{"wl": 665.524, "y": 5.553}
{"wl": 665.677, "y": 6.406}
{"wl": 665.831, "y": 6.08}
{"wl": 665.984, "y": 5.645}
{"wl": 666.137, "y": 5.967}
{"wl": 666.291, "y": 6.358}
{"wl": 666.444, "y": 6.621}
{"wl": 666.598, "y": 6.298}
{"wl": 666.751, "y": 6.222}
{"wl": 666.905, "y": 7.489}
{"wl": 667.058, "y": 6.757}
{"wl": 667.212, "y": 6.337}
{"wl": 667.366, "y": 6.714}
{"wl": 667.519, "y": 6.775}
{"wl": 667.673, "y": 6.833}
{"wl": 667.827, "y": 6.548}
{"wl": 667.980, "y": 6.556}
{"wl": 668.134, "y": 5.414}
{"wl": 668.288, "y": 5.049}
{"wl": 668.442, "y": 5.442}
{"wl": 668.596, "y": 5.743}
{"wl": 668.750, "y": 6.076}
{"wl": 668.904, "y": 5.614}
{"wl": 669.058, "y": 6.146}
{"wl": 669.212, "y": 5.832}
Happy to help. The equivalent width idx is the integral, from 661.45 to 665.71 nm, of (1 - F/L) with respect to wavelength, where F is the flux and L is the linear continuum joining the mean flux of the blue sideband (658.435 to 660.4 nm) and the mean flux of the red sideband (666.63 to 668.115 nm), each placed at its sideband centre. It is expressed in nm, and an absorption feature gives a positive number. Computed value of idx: 0.18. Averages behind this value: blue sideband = 7.84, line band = 6.9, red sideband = 6.63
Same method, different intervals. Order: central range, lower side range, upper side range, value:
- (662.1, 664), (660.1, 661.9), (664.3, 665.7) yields 0.04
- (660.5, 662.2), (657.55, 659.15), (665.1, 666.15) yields -0.11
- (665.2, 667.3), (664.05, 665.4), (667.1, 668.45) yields 0.08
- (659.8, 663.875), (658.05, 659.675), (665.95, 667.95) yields 0.01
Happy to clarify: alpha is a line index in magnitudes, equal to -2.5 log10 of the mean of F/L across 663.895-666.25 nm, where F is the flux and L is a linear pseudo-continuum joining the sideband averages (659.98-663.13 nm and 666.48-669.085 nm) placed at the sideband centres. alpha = 0.05 mag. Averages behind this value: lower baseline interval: 7.41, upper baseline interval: 6.24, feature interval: 6.48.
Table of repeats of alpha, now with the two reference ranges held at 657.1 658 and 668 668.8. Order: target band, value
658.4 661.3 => -0.09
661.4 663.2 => -0.06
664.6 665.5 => -0.04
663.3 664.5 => -0.10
